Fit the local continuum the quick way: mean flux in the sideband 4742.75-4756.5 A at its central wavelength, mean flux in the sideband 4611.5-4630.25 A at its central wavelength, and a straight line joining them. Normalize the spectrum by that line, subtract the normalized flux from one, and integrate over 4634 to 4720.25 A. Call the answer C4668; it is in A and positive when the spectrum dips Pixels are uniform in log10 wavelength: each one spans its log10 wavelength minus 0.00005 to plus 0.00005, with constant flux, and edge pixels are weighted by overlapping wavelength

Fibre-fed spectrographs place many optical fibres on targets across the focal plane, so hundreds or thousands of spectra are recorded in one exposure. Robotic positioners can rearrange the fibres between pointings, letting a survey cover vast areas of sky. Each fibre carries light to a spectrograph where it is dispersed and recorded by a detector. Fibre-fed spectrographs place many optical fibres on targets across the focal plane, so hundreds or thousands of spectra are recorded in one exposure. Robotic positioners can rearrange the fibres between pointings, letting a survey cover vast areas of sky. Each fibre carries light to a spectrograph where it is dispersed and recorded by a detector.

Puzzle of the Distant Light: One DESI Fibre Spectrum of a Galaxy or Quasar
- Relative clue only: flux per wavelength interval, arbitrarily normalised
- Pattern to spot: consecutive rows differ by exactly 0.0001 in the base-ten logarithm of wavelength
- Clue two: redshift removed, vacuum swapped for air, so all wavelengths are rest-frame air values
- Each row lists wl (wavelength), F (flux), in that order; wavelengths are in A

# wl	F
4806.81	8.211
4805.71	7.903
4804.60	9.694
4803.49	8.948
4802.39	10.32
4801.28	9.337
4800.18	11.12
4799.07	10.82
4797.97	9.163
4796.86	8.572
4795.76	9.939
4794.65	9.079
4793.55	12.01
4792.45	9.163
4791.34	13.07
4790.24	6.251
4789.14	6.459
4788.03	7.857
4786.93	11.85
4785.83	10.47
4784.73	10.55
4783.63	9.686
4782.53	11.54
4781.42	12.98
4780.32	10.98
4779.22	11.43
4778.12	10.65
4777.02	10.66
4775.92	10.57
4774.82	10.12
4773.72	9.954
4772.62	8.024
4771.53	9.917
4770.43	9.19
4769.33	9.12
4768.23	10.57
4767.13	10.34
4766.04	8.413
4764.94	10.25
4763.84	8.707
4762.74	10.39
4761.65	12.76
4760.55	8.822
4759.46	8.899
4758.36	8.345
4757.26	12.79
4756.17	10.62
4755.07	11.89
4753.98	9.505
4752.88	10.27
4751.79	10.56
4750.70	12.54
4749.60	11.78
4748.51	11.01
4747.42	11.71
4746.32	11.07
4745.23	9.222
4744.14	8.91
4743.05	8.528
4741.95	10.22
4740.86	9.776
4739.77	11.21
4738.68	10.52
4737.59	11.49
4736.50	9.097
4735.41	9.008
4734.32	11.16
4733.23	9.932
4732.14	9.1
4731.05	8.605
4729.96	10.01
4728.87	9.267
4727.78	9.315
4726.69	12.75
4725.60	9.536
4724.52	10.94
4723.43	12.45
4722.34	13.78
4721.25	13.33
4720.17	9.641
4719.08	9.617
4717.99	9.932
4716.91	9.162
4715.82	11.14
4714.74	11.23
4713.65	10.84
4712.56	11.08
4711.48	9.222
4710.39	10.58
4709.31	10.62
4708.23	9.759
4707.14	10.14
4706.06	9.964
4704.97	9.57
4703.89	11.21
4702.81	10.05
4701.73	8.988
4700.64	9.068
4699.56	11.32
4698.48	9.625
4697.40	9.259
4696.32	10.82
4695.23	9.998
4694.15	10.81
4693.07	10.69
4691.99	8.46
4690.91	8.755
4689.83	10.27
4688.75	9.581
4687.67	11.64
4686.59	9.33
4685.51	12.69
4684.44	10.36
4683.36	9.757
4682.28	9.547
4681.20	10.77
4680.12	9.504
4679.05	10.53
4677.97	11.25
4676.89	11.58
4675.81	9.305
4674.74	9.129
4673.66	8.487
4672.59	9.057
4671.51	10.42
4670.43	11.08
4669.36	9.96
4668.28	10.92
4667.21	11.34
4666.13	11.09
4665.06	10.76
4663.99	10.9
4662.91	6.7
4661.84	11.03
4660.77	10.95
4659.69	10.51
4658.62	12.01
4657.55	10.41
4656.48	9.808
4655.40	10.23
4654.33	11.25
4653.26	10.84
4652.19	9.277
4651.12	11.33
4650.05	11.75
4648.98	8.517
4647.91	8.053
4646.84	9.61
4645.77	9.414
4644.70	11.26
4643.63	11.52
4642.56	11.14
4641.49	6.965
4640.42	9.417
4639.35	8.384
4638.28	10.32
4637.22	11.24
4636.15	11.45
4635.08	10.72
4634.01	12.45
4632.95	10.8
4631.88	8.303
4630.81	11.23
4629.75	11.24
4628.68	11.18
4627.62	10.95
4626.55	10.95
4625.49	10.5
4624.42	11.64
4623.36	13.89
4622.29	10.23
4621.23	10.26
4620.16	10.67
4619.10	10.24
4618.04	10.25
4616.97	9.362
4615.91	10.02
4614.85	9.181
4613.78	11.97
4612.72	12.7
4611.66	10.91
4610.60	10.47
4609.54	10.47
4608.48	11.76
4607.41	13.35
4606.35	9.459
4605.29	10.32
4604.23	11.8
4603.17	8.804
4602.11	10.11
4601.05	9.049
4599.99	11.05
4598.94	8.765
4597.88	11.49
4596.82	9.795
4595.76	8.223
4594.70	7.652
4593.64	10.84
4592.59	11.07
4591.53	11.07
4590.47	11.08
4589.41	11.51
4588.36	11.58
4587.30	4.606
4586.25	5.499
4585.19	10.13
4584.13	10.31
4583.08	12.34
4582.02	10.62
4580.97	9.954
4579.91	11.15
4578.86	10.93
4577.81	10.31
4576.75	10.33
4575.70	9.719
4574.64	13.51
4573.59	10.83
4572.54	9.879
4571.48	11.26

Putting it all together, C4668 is 4.6 A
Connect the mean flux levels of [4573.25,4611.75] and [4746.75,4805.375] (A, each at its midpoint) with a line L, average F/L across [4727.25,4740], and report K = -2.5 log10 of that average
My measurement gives 0.04 mag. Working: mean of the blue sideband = 10.3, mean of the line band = 9.86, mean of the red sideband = 10.2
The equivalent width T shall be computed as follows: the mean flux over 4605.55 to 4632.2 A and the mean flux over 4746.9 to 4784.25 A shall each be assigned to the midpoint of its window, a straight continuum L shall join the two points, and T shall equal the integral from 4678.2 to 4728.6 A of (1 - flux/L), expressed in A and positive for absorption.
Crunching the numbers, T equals 1.1 A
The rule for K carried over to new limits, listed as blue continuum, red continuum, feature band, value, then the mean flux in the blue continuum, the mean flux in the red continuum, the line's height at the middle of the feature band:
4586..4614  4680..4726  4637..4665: 0.020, 10.2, 10.4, 10.3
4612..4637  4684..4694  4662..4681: 0.027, 10.9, 10.2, 10.4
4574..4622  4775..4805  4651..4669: -0.028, 10.3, 10.1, 10.3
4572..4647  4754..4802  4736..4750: -0.021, 10.4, 10.1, 10.1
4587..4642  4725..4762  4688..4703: 0.053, 10.4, 10.3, 10.3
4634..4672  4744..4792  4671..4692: 0.027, 10.3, 10.3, 10.3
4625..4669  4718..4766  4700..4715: 0.028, 10.4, 10.4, 10.4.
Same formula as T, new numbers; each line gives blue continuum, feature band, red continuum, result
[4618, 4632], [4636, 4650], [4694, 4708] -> 1.2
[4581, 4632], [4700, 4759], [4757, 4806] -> -1.9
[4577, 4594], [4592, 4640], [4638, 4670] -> -1.8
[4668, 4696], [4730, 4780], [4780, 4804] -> -0.6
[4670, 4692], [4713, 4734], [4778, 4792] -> -0.8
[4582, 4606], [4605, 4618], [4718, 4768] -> -1.1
